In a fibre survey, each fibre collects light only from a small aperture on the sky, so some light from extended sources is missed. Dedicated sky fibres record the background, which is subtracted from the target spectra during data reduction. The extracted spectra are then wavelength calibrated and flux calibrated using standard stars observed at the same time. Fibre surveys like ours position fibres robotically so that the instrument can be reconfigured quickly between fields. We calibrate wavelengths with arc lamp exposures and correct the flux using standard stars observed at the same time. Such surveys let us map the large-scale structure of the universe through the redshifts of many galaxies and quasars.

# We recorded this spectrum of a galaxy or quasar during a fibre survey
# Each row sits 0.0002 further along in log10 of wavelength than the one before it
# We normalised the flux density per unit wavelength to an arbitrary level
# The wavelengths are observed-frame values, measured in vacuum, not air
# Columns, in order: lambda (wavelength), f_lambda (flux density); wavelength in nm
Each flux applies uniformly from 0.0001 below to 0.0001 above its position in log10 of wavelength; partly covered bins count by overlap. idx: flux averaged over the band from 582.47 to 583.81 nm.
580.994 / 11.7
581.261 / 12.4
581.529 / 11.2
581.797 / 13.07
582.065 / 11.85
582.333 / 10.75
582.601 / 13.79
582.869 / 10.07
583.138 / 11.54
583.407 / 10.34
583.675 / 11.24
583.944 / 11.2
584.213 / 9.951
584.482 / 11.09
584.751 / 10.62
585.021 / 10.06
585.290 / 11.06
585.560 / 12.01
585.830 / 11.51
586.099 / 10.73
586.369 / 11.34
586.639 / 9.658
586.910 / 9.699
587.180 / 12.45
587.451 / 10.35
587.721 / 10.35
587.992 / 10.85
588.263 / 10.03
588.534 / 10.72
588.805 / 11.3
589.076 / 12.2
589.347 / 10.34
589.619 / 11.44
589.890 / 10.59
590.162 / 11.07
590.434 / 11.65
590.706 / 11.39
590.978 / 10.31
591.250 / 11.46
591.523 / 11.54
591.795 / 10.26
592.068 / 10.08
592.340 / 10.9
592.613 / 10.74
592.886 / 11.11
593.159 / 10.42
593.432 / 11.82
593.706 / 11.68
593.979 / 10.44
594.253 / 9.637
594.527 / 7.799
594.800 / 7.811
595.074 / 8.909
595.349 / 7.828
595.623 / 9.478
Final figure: 11.4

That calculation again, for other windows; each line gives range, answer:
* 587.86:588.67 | 10.5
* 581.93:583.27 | 11.6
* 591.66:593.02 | 10.6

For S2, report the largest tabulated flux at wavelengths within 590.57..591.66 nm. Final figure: 11.54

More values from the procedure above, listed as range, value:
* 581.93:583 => 13.79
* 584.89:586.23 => 12.01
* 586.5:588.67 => 12.45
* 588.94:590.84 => 12.2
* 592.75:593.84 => 11.82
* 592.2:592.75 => 10.9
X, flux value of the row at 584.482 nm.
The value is 11.09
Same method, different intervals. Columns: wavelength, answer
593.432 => 11.82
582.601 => 13.79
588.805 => 11.3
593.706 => 11.68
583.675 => 11.24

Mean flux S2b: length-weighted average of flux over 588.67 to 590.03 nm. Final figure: 11.2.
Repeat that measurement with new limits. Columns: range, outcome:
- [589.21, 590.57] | 11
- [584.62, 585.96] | 11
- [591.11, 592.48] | 10.8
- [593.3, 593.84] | 11.7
